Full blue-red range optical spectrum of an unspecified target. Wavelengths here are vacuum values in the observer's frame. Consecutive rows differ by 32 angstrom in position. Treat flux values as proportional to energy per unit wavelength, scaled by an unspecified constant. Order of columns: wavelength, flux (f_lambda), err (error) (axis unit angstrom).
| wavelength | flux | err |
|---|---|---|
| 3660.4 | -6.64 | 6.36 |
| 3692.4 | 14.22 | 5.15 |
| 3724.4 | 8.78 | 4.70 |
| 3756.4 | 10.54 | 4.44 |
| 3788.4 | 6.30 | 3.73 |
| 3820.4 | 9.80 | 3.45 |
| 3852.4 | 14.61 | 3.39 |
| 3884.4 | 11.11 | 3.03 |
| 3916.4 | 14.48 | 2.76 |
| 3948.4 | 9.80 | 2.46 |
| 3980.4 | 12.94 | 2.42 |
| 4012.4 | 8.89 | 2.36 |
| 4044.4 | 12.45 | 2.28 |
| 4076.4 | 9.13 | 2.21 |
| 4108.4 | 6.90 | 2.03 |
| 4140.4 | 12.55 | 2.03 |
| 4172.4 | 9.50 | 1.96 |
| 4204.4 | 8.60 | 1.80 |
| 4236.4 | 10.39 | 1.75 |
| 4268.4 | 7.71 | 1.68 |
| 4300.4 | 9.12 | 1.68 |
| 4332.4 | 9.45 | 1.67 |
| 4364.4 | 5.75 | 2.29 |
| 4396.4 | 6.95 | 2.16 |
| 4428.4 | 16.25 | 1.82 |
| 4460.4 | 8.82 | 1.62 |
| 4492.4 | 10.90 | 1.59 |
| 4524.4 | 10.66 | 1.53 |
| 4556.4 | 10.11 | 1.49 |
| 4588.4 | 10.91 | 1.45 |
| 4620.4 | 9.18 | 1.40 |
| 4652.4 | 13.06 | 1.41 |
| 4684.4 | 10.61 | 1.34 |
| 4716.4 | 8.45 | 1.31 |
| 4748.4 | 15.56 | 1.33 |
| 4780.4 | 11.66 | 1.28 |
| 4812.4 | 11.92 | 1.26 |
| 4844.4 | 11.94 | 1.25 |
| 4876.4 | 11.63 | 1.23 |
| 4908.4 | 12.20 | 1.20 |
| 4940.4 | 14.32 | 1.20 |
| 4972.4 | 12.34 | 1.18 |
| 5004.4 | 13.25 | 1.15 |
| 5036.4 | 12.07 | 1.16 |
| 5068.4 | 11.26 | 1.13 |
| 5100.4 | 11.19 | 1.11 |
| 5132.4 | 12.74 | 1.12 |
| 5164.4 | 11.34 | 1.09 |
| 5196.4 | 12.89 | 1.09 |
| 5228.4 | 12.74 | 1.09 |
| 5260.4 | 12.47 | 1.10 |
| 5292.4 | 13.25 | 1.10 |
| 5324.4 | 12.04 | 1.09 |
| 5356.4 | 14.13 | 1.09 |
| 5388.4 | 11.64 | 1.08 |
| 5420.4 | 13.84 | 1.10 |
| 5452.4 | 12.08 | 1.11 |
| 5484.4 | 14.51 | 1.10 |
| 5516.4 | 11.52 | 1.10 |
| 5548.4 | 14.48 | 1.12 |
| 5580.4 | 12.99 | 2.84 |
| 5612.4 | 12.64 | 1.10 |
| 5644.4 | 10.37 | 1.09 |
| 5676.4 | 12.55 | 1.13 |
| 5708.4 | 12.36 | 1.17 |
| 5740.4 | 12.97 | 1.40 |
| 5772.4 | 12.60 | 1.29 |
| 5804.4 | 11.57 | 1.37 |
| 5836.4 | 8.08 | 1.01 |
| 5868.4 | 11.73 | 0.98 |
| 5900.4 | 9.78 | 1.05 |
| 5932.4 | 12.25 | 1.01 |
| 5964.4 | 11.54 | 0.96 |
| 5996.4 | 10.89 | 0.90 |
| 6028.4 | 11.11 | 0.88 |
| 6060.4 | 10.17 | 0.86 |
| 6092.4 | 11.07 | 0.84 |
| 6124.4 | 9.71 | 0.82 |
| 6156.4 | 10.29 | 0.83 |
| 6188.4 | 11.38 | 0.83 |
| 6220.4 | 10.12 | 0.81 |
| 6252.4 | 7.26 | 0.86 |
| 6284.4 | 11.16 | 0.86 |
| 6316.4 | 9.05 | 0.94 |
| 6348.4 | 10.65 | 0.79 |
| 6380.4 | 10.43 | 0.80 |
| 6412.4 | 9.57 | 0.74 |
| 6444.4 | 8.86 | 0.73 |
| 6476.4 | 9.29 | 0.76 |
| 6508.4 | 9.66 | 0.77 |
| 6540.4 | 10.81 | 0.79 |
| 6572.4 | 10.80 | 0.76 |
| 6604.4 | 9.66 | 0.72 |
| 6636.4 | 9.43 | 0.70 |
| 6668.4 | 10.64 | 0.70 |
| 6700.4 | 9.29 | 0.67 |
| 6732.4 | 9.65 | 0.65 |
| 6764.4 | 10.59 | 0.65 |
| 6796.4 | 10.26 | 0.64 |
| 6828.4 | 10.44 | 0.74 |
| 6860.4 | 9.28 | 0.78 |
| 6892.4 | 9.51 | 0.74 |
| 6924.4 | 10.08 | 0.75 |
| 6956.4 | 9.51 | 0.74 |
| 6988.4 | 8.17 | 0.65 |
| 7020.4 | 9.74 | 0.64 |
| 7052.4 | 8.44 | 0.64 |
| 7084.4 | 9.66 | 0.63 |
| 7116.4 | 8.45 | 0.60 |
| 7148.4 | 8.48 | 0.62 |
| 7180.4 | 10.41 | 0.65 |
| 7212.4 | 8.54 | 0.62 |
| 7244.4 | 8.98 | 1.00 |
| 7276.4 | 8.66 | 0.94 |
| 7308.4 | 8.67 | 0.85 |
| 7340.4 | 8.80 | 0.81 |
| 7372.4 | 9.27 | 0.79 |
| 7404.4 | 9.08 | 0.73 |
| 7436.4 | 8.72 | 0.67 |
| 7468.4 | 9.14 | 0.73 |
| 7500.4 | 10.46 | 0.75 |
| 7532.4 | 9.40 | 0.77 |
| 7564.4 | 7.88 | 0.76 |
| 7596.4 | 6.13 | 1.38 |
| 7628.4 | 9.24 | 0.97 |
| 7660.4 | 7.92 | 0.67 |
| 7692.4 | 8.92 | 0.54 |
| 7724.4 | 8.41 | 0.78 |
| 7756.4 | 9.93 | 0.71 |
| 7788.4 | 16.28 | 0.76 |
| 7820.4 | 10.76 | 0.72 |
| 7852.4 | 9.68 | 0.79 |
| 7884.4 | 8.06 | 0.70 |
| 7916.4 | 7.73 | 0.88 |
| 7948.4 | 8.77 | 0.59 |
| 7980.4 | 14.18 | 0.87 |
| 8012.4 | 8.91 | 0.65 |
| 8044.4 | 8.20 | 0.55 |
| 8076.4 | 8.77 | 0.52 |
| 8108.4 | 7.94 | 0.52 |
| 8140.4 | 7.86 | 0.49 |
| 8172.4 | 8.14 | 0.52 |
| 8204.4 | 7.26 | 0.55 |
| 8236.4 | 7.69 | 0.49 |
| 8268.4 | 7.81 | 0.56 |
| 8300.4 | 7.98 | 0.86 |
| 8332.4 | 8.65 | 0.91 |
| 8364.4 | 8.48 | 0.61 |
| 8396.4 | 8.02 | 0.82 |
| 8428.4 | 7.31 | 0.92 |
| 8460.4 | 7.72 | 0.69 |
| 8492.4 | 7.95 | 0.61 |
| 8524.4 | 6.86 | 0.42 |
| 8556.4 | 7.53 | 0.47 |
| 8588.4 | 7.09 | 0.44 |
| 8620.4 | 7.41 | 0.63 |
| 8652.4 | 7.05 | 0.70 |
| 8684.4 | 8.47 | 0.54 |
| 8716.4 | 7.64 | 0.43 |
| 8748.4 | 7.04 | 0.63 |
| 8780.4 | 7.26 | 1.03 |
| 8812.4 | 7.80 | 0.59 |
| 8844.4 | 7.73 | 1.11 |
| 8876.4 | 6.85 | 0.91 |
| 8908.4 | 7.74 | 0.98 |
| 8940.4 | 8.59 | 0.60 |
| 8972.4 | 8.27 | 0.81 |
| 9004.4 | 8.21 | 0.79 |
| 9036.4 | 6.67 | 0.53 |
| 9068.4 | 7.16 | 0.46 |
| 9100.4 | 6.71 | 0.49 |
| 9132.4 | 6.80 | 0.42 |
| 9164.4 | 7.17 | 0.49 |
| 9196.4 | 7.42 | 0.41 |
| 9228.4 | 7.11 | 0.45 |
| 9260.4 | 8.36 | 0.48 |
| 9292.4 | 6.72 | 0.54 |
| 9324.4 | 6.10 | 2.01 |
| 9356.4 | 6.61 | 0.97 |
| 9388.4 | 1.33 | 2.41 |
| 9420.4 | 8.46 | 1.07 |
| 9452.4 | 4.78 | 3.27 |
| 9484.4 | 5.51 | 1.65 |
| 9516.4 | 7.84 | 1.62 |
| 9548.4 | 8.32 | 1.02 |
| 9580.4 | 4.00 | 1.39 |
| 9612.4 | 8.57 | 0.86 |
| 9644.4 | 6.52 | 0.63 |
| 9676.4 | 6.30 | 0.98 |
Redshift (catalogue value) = 0.186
